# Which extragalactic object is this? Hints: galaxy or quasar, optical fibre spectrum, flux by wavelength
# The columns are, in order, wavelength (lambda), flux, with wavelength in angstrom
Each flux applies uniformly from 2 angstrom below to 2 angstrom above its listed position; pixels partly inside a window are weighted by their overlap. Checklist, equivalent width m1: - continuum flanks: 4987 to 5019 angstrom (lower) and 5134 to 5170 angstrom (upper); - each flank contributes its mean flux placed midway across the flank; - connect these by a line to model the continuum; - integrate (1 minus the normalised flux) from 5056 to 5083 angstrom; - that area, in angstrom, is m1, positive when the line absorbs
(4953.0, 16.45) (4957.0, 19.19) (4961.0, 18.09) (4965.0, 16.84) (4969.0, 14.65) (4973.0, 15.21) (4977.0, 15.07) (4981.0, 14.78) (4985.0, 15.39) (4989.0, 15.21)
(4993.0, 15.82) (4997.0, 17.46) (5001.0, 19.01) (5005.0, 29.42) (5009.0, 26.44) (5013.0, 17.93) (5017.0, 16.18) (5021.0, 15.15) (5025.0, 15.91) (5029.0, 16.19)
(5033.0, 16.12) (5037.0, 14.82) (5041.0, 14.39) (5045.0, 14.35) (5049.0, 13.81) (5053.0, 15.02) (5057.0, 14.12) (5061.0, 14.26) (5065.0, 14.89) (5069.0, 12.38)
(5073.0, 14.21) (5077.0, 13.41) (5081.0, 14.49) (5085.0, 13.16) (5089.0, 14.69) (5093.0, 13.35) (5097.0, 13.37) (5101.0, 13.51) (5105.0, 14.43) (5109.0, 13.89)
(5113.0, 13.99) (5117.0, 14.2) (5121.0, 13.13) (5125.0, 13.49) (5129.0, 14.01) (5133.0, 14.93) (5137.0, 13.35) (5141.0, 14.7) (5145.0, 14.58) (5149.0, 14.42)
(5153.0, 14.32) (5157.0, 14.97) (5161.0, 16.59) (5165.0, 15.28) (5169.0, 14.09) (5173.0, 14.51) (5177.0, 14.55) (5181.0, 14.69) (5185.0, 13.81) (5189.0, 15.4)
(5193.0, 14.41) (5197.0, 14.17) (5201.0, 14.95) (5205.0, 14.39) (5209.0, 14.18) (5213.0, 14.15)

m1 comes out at 5.4 angstrom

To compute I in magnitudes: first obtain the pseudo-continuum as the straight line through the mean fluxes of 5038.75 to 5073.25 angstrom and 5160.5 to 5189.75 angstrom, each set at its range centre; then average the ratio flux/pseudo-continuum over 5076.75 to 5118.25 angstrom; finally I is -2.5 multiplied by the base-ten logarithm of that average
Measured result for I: 0.038 mag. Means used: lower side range 14.2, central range 13.9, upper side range 14.8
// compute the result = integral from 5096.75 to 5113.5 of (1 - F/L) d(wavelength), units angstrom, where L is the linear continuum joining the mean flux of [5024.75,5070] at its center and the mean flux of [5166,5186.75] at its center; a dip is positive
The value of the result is 0.78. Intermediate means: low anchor 14.7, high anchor 14.4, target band 13.9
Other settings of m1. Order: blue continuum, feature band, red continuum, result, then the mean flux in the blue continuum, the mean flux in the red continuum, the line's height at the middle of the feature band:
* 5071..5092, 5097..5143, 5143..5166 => 1.8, 14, 15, 14.5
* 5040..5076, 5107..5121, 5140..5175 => 0.6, 14.1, 14.8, 14.5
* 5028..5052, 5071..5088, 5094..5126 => 0.5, 14.9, 13.7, 14.2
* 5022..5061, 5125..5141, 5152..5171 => 1.0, 14.9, 15.1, 15.1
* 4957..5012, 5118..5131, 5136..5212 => 1.6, 18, 14.6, 15.5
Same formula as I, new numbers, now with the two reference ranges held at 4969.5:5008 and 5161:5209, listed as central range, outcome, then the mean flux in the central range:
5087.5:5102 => 0.168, 13.7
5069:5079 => 0.204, 13.5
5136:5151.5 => 0.069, 14.3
